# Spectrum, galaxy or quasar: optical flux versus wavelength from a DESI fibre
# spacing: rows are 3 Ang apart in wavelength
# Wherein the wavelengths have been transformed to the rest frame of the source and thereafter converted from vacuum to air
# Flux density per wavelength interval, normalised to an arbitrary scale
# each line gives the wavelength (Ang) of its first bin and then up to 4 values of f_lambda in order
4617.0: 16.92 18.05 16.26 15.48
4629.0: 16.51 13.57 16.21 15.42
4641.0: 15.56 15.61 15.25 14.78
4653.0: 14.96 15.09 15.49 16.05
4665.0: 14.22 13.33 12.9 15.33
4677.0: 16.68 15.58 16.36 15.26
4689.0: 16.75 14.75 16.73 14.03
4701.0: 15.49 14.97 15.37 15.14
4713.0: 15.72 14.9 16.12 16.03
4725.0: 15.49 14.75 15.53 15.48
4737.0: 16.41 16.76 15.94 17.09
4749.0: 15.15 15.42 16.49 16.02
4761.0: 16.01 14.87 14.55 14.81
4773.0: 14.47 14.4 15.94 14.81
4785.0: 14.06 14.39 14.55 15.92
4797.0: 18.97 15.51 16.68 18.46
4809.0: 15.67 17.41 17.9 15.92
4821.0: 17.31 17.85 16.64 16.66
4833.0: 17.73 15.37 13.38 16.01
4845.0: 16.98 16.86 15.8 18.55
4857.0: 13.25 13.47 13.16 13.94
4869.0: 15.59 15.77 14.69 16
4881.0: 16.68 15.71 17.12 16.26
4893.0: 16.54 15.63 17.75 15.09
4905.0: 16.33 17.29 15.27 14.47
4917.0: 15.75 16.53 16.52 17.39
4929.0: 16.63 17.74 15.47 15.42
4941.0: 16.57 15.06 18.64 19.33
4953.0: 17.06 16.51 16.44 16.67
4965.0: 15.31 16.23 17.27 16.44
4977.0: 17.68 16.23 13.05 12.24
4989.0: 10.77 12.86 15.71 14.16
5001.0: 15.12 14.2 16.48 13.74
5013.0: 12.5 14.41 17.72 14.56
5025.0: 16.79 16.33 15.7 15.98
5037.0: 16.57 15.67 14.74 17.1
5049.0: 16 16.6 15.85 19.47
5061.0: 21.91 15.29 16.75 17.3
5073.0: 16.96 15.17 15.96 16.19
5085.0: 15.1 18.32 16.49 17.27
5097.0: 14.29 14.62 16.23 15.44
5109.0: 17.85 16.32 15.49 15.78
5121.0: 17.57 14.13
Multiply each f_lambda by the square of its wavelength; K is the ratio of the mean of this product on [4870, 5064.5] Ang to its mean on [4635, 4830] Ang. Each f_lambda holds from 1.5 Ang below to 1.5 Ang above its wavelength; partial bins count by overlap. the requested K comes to 1.12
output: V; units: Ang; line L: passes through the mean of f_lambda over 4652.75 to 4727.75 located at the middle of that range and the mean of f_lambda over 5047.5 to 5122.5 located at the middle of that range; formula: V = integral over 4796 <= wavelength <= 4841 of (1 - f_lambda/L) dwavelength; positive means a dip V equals -2.9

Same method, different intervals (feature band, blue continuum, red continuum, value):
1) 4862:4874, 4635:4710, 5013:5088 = 0.9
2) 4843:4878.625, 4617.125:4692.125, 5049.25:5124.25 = 1.4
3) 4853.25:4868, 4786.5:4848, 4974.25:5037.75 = 1.7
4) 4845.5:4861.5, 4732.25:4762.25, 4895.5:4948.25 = 0.5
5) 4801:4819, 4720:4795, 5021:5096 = -1.6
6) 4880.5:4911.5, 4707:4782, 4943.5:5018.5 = -1.8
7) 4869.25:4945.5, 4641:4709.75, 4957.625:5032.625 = -4.9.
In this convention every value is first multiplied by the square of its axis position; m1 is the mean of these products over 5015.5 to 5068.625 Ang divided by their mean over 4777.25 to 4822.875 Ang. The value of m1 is 1.1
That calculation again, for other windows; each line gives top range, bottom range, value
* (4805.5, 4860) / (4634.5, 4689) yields 1.16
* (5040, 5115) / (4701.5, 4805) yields 1.21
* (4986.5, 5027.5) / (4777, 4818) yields 0.98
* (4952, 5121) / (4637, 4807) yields 1.17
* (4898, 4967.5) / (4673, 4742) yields 1.16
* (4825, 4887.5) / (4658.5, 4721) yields 1.10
